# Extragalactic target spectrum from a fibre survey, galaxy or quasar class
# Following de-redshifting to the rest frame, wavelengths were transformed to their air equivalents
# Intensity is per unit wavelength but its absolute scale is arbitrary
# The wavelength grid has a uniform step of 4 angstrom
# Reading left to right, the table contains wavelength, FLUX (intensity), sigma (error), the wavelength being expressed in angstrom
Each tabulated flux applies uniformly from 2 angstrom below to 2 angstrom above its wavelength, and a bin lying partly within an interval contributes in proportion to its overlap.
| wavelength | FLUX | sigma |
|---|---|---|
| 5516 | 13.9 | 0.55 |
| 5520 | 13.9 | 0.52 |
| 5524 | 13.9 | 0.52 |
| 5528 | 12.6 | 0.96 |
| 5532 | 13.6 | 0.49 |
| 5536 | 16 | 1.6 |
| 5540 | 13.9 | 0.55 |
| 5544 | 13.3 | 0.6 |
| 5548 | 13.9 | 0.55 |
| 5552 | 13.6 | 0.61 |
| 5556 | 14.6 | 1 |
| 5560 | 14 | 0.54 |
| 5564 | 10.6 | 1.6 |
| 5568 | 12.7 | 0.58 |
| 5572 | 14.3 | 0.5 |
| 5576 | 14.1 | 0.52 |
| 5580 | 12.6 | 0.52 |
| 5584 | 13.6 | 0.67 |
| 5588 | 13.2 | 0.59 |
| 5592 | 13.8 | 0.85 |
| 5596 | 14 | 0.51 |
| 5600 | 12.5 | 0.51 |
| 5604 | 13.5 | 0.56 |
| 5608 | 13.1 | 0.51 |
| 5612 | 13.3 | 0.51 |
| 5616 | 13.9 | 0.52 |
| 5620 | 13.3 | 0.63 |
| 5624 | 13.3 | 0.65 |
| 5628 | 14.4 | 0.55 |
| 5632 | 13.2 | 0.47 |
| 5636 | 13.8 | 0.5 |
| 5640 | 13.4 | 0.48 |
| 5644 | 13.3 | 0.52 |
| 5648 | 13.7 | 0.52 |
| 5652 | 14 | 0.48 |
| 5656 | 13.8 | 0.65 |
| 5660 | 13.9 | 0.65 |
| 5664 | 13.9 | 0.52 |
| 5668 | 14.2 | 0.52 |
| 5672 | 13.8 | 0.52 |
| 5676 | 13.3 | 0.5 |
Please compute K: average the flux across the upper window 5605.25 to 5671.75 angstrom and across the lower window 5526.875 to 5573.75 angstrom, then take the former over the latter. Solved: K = 1.0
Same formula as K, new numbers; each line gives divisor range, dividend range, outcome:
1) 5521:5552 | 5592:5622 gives 0.97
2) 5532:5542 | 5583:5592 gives 0.92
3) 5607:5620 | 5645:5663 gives 1.03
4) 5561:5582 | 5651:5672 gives 1.08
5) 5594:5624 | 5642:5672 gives 1.03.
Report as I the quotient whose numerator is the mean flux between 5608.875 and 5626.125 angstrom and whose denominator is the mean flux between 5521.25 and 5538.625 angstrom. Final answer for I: 0.96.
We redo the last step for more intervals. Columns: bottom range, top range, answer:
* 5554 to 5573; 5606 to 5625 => 1.02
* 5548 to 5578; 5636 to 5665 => 1.02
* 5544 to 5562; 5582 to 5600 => 0.97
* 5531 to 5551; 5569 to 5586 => 0.96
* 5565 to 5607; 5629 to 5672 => 1.03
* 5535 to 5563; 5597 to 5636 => 0.96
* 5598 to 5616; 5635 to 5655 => 1.03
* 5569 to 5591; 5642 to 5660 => 1.01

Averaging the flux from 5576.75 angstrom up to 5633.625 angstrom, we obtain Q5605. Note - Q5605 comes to 13.4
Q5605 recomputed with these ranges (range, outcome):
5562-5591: 13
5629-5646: 13.5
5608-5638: 13.6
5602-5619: 13.4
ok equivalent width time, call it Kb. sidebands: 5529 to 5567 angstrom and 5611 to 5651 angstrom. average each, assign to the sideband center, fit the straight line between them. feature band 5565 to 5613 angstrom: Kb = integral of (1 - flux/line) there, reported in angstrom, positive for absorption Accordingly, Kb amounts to 1.0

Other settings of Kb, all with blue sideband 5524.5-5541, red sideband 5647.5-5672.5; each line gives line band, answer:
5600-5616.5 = 0.79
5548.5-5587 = 1.73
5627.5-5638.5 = 0.19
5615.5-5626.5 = 0.37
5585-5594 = 0.30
